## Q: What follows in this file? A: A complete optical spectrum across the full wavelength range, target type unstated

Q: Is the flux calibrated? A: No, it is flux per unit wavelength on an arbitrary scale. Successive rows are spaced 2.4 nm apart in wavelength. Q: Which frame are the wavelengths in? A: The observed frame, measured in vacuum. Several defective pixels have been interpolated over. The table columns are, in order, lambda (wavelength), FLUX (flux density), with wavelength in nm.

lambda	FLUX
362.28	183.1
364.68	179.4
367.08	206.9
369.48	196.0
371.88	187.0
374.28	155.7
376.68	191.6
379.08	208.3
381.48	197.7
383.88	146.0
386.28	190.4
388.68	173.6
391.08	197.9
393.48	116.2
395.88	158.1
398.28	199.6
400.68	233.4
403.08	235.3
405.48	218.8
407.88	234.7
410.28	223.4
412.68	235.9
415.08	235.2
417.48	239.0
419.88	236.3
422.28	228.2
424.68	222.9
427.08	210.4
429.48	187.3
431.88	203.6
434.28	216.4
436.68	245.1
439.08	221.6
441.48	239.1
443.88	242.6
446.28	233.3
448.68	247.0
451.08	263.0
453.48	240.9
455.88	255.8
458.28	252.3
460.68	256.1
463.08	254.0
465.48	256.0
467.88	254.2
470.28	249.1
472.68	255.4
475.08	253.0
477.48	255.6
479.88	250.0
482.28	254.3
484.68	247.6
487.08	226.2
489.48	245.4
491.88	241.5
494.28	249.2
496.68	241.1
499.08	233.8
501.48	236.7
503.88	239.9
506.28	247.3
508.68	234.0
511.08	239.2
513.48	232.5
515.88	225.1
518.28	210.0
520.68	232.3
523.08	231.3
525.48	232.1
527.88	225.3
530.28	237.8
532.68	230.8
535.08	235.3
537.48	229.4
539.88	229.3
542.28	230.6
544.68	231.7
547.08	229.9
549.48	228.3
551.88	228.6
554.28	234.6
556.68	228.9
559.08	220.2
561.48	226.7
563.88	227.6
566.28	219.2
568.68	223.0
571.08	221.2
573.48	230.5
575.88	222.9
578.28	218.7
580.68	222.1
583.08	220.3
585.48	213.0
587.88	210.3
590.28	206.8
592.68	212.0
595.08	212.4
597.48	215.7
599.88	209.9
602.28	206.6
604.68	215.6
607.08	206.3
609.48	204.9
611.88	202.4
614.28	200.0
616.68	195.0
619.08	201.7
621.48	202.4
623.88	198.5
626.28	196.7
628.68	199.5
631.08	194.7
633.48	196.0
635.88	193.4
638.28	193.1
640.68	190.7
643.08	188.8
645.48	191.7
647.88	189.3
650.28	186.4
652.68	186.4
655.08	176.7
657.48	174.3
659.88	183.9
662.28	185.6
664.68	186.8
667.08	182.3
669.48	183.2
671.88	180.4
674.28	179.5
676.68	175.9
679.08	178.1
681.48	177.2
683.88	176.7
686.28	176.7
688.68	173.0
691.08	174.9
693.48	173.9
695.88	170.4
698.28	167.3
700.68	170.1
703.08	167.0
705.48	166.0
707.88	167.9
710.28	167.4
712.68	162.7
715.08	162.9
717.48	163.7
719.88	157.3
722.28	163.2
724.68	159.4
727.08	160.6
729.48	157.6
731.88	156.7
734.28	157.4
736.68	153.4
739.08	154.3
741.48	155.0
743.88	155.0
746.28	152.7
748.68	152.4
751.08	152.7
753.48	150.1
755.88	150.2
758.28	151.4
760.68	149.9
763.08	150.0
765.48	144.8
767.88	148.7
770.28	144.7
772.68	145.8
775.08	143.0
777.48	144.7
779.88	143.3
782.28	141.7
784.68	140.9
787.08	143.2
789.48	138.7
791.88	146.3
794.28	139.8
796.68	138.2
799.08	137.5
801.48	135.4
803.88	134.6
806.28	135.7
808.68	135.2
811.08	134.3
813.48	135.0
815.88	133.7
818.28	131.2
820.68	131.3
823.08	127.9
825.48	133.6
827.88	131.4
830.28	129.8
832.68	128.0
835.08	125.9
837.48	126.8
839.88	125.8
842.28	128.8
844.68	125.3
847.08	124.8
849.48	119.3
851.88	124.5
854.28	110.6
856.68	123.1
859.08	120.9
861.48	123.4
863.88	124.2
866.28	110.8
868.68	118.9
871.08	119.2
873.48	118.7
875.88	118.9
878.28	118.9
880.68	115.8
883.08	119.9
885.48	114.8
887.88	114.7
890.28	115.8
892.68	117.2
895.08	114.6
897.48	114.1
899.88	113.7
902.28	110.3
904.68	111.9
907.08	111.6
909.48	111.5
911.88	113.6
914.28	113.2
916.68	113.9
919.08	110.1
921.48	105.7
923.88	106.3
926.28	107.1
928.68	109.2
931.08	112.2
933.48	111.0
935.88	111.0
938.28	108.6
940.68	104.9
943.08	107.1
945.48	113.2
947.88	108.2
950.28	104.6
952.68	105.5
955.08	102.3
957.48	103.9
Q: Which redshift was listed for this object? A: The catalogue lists 0.000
